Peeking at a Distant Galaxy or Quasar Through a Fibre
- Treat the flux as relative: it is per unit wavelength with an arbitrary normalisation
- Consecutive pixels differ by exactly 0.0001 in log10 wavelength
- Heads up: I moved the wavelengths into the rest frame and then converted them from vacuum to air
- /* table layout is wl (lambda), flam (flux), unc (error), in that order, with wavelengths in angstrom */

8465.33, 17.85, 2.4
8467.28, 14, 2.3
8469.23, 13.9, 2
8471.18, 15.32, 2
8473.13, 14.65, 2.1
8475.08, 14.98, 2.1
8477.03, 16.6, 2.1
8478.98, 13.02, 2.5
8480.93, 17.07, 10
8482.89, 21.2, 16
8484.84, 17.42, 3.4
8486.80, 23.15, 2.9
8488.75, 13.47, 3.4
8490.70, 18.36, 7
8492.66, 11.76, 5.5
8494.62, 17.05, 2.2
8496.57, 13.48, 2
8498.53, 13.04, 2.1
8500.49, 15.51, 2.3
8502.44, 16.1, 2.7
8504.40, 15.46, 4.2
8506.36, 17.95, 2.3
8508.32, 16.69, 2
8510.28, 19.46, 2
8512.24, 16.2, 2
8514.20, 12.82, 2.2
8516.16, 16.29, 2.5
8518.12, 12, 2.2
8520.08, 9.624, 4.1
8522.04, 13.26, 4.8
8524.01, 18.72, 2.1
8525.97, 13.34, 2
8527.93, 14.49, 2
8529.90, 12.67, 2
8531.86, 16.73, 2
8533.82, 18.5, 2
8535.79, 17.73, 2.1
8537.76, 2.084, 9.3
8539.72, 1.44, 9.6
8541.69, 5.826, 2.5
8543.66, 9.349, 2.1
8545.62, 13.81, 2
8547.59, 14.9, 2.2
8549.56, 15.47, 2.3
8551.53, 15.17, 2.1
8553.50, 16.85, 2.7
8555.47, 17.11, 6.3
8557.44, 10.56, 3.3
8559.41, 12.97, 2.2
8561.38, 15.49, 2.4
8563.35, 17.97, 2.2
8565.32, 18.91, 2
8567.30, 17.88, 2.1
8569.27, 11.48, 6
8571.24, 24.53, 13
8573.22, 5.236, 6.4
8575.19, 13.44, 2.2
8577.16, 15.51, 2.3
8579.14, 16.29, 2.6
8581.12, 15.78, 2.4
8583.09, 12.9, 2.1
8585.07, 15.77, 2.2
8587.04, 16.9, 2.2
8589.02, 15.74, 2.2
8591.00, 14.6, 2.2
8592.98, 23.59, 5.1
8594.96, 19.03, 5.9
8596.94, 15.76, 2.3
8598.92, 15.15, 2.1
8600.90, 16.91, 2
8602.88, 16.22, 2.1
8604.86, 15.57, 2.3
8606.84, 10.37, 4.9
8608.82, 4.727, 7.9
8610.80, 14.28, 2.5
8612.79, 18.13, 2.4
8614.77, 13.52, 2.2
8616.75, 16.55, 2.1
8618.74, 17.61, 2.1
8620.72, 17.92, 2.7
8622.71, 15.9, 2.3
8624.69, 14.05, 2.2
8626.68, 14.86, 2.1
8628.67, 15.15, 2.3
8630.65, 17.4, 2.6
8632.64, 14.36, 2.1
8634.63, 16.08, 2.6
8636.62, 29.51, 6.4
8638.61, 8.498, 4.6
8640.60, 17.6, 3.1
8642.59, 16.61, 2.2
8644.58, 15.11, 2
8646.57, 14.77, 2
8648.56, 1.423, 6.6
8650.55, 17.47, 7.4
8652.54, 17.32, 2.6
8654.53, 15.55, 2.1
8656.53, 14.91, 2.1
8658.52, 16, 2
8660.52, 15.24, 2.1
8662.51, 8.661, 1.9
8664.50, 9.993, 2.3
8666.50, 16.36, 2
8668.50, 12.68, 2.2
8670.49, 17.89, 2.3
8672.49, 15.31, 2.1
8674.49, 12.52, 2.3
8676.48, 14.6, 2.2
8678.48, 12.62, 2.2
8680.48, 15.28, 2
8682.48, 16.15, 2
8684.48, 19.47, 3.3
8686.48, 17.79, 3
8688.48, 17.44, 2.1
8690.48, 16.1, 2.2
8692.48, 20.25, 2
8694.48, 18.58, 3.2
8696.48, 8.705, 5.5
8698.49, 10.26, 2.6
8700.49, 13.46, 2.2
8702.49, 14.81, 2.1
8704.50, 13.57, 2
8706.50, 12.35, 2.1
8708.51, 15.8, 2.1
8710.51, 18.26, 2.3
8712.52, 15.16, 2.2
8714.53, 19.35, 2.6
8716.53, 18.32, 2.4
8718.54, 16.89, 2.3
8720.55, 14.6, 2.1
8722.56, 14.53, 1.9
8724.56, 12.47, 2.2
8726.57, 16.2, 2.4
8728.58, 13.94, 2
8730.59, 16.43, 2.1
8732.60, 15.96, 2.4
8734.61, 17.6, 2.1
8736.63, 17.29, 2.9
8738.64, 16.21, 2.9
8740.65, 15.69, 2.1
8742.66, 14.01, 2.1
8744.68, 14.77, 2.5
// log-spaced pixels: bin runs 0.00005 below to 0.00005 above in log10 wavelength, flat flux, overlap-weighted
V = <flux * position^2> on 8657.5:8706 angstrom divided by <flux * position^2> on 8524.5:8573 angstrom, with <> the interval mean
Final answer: 1.1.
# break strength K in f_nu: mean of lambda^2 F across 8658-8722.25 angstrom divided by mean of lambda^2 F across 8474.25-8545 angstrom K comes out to 1.09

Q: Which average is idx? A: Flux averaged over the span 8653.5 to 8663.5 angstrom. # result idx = 14.1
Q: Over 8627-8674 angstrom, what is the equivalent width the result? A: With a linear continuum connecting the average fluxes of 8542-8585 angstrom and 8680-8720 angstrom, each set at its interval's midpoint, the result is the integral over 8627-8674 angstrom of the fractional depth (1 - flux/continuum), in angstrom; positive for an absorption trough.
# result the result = 1.63 angstrom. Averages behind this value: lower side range 14.7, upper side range 15.9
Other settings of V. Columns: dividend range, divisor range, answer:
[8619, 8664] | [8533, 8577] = 1.15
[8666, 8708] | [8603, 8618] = 1.13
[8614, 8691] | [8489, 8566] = 1.11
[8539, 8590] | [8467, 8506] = 0.91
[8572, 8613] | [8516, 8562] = 1.15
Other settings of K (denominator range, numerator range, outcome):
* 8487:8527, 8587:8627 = 1.05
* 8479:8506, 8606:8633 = 0.93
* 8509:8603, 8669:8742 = 1.10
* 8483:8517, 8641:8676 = 0.90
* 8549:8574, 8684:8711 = 1.03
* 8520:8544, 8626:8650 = 1.30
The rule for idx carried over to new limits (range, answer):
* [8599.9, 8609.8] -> 12.8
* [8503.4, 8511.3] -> 17.4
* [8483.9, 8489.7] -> 18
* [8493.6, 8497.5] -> 15.3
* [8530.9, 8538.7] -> 13.8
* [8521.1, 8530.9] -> 14.5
